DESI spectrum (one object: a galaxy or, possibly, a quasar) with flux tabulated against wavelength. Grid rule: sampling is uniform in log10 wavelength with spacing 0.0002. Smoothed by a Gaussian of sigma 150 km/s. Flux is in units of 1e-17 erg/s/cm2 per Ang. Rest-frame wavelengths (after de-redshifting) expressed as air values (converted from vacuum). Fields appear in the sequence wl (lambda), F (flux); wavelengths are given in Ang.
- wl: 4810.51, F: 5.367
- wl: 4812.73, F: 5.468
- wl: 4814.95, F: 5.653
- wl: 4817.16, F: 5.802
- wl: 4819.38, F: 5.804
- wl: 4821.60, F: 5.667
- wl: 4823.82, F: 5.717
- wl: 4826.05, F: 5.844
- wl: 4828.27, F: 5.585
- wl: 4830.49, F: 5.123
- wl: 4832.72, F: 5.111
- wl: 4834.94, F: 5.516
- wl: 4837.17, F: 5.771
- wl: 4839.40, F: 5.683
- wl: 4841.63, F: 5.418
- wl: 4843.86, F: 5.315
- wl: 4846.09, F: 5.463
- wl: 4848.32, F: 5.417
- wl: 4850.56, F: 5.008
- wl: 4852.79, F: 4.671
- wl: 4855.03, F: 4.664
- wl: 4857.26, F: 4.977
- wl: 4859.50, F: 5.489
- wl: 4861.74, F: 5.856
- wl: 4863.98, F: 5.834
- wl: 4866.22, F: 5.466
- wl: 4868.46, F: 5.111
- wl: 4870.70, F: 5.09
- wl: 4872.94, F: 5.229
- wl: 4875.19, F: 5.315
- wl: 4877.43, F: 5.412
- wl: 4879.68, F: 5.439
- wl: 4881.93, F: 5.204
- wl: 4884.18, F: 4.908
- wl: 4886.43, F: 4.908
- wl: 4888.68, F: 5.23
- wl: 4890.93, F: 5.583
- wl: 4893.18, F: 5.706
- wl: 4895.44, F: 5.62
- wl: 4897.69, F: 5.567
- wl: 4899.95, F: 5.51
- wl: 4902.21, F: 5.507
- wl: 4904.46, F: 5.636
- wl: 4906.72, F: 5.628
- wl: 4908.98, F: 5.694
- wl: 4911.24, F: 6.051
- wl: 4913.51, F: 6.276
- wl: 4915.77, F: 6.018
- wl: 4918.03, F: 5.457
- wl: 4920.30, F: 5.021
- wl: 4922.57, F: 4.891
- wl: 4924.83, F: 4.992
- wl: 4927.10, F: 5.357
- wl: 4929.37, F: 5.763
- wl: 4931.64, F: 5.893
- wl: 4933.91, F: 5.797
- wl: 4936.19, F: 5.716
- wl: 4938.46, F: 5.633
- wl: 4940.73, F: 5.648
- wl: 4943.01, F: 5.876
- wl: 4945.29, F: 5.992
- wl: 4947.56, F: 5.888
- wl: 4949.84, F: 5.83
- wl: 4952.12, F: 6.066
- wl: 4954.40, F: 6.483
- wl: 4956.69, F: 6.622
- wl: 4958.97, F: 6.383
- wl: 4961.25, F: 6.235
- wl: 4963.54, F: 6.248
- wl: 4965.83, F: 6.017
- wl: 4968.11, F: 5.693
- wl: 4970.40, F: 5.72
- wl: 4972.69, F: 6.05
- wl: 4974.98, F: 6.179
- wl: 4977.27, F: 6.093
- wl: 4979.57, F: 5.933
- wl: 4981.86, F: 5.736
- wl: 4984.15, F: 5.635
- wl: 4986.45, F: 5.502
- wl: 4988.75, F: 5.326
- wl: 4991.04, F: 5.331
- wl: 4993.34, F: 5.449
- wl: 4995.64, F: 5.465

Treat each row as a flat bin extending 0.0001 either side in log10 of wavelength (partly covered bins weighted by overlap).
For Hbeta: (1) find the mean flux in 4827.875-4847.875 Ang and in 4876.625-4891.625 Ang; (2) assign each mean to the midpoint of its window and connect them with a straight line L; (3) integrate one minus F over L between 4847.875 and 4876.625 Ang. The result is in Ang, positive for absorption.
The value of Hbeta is 0.5 Ang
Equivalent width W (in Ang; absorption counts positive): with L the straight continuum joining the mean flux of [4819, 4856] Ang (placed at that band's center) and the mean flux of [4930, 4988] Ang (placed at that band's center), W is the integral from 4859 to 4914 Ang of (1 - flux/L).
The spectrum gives 1.32 Ang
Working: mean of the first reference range 5.39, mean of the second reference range 5.95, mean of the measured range 5.48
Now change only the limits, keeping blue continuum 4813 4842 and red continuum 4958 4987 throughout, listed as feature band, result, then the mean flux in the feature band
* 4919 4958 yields 0.9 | 5.74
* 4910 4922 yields 0.2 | 5.72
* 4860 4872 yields 0.5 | 5.47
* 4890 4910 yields 0.6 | 5.61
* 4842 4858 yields 1.6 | 5.09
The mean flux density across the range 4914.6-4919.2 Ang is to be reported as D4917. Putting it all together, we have 5.74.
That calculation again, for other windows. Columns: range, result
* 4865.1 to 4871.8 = 5.23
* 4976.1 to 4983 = 5.92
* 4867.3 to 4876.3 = 5.19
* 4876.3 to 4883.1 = 5.35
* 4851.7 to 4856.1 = 4.66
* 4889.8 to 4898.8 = 5.62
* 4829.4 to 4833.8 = 5.11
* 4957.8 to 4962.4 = 6.31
